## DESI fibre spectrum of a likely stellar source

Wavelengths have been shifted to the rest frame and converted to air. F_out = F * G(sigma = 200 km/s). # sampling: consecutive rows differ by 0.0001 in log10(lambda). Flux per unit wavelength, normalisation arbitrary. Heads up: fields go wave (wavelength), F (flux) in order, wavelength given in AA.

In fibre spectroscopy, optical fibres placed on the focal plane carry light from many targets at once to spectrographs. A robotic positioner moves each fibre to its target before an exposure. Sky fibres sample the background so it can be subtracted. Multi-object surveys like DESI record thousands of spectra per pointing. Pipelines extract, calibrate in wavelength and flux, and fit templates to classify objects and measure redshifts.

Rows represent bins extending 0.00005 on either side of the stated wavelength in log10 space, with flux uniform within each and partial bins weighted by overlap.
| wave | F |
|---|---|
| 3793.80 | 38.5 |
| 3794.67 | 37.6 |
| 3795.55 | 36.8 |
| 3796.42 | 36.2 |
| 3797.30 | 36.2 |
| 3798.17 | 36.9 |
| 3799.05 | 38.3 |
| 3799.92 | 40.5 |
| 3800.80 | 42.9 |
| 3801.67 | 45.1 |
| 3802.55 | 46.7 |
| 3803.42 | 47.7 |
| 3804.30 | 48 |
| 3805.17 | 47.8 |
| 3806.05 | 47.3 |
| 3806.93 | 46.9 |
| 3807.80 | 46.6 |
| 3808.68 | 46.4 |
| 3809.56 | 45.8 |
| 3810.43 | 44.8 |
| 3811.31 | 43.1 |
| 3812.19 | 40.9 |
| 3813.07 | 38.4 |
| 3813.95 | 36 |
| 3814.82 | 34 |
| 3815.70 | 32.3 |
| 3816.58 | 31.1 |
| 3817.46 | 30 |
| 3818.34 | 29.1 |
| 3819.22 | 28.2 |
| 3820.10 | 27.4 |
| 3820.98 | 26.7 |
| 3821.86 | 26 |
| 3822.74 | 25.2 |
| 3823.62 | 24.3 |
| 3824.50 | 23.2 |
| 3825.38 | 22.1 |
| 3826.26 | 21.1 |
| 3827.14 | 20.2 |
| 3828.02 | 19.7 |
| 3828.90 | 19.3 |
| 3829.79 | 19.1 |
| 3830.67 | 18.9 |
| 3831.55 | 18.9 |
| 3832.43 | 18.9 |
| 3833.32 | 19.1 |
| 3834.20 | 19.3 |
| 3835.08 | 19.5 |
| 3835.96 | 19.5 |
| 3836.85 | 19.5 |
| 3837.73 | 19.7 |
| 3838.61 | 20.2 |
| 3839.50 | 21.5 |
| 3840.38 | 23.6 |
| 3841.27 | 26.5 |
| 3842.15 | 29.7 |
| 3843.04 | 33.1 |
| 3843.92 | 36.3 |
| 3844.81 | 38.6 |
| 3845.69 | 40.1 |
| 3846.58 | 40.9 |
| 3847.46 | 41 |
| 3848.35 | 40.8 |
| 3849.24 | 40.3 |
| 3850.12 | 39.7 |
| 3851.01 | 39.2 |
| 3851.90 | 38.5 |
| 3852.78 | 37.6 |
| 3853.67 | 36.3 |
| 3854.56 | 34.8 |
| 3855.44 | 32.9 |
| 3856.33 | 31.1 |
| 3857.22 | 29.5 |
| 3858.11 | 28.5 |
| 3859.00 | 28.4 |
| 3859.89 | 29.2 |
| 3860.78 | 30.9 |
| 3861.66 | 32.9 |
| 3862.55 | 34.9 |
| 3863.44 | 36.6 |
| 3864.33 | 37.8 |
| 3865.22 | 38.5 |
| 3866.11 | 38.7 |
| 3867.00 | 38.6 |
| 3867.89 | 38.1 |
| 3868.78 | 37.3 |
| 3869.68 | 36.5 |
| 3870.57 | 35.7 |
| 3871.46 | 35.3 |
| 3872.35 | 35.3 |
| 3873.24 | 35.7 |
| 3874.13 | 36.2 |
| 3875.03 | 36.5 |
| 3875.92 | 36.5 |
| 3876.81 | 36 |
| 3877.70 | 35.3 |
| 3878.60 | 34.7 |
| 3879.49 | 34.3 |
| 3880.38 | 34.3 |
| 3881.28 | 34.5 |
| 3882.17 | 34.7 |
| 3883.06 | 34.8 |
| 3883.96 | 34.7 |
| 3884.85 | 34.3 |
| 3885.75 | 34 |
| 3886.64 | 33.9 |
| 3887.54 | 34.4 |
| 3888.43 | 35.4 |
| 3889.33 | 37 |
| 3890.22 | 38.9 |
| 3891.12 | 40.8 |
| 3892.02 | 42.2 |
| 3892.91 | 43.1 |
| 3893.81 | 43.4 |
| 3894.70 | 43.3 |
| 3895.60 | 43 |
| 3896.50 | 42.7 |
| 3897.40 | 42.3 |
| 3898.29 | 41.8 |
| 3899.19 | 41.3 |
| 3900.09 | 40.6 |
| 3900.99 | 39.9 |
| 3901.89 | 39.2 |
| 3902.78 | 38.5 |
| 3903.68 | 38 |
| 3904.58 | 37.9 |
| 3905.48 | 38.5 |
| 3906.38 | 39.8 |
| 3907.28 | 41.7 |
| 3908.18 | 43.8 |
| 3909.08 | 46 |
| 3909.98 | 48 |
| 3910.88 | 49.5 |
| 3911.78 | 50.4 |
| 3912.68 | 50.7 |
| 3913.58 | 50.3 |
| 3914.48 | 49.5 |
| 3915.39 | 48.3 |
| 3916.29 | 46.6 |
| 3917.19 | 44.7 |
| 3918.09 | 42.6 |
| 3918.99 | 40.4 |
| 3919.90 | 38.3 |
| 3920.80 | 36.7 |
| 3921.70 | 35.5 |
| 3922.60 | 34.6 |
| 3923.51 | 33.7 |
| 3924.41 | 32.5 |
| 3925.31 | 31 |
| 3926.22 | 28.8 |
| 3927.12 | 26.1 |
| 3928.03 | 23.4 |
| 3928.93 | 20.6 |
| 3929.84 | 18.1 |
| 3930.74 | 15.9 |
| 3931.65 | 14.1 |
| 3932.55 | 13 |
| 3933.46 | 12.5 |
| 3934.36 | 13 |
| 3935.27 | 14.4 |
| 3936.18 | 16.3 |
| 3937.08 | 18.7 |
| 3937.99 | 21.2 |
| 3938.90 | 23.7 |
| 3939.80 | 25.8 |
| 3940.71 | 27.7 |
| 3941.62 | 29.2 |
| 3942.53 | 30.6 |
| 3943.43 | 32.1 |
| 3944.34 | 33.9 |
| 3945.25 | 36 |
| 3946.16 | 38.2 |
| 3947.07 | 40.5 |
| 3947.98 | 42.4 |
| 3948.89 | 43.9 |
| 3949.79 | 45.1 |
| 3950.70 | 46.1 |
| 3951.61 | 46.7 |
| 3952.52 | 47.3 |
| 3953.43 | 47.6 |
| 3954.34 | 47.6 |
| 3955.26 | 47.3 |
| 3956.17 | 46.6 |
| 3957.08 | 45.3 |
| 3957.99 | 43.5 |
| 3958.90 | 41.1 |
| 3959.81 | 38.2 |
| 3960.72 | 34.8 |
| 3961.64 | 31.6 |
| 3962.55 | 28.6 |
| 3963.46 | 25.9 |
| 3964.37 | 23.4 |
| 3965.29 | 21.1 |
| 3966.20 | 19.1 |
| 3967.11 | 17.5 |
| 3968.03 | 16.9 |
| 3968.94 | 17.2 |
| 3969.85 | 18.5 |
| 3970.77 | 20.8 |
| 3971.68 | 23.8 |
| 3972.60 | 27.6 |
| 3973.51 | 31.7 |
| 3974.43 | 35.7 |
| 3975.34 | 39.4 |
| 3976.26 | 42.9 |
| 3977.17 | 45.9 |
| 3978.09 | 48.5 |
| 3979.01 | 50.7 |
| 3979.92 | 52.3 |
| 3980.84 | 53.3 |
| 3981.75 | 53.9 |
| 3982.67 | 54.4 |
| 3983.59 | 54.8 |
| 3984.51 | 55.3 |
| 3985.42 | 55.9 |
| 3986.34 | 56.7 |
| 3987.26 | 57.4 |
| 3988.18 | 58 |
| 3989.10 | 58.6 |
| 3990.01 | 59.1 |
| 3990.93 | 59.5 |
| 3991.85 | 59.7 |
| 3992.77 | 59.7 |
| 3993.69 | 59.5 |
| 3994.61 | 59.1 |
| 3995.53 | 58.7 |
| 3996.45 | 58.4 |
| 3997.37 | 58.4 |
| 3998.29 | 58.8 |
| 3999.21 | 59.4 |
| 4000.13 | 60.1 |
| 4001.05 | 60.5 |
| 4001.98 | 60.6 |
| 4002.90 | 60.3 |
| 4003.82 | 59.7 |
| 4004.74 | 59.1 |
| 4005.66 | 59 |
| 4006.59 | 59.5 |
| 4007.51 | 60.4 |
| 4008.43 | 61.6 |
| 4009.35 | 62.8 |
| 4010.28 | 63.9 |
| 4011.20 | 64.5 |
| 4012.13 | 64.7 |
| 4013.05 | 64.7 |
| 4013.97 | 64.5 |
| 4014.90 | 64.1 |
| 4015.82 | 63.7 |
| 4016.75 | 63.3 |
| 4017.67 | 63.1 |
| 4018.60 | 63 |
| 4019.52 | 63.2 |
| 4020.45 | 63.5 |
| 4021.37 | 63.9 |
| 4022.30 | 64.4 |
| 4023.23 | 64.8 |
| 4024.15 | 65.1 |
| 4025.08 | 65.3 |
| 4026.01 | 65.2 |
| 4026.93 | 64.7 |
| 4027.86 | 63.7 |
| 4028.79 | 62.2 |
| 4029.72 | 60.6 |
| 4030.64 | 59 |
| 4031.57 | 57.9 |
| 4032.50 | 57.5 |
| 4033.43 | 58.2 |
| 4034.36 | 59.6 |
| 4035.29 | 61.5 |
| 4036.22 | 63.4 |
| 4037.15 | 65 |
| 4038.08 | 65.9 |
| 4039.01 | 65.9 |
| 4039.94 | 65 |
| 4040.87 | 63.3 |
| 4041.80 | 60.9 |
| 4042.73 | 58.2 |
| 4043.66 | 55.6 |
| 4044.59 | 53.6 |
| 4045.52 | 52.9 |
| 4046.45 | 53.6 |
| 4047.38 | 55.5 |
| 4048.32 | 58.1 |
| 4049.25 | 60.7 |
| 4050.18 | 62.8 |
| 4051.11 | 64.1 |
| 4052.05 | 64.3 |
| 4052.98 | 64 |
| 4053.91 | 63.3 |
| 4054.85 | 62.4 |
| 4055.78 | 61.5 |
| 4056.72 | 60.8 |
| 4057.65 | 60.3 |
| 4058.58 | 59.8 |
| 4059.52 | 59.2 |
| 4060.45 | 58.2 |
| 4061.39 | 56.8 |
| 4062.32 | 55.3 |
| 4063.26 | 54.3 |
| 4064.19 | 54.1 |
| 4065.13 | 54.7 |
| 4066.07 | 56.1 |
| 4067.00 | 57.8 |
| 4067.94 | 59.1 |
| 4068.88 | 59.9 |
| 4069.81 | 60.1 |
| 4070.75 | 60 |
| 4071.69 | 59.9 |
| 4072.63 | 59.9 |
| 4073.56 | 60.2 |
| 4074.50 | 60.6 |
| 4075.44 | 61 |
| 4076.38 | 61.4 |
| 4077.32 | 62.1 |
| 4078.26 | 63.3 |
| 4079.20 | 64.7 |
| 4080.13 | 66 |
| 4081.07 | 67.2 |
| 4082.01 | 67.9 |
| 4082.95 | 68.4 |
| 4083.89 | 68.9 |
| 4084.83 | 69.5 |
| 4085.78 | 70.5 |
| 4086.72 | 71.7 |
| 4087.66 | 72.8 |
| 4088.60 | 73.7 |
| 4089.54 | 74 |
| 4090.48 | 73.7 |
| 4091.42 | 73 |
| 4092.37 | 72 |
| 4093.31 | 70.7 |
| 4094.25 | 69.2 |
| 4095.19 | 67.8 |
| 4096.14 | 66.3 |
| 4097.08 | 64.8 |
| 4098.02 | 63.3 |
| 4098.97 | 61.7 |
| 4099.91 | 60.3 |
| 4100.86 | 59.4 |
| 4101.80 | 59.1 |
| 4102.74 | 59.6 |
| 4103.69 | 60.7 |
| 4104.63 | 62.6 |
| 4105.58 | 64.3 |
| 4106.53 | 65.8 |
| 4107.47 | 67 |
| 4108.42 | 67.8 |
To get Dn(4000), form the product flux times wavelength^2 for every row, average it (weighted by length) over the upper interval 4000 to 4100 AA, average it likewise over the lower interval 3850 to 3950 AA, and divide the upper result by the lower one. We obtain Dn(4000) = 1.9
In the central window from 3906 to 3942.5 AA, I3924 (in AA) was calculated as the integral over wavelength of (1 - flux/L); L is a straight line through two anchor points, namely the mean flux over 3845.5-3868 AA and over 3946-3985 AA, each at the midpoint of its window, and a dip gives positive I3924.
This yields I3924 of 4.9 AA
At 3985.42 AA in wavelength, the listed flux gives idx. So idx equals 55.9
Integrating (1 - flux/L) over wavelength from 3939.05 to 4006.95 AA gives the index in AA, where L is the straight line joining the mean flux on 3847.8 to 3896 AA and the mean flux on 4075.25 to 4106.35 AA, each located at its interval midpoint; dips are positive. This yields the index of 8.4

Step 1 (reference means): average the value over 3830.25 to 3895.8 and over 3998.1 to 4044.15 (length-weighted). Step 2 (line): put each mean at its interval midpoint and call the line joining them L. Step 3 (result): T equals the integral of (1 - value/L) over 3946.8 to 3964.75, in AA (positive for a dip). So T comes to 3.37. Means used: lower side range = 33.5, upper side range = 62.1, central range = 40.8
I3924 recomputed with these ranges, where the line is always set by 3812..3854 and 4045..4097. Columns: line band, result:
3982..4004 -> -2.83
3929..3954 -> 8.55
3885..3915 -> -2.73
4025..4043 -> -1.39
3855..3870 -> -0.60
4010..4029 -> -2.92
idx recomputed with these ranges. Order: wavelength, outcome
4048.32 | 58.1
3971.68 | 23.8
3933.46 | 12.5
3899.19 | 41.3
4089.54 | 74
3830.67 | 18.9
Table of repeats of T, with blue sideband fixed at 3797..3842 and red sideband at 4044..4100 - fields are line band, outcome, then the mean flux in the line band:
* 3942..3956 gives 1.7 AA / 41.7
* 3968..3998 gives 2.3 AA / 47.9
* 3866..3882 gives 0.8 AA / 36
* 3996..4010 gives -1.5 AA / 59.9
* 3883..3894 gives 0.7 AA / 37.4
